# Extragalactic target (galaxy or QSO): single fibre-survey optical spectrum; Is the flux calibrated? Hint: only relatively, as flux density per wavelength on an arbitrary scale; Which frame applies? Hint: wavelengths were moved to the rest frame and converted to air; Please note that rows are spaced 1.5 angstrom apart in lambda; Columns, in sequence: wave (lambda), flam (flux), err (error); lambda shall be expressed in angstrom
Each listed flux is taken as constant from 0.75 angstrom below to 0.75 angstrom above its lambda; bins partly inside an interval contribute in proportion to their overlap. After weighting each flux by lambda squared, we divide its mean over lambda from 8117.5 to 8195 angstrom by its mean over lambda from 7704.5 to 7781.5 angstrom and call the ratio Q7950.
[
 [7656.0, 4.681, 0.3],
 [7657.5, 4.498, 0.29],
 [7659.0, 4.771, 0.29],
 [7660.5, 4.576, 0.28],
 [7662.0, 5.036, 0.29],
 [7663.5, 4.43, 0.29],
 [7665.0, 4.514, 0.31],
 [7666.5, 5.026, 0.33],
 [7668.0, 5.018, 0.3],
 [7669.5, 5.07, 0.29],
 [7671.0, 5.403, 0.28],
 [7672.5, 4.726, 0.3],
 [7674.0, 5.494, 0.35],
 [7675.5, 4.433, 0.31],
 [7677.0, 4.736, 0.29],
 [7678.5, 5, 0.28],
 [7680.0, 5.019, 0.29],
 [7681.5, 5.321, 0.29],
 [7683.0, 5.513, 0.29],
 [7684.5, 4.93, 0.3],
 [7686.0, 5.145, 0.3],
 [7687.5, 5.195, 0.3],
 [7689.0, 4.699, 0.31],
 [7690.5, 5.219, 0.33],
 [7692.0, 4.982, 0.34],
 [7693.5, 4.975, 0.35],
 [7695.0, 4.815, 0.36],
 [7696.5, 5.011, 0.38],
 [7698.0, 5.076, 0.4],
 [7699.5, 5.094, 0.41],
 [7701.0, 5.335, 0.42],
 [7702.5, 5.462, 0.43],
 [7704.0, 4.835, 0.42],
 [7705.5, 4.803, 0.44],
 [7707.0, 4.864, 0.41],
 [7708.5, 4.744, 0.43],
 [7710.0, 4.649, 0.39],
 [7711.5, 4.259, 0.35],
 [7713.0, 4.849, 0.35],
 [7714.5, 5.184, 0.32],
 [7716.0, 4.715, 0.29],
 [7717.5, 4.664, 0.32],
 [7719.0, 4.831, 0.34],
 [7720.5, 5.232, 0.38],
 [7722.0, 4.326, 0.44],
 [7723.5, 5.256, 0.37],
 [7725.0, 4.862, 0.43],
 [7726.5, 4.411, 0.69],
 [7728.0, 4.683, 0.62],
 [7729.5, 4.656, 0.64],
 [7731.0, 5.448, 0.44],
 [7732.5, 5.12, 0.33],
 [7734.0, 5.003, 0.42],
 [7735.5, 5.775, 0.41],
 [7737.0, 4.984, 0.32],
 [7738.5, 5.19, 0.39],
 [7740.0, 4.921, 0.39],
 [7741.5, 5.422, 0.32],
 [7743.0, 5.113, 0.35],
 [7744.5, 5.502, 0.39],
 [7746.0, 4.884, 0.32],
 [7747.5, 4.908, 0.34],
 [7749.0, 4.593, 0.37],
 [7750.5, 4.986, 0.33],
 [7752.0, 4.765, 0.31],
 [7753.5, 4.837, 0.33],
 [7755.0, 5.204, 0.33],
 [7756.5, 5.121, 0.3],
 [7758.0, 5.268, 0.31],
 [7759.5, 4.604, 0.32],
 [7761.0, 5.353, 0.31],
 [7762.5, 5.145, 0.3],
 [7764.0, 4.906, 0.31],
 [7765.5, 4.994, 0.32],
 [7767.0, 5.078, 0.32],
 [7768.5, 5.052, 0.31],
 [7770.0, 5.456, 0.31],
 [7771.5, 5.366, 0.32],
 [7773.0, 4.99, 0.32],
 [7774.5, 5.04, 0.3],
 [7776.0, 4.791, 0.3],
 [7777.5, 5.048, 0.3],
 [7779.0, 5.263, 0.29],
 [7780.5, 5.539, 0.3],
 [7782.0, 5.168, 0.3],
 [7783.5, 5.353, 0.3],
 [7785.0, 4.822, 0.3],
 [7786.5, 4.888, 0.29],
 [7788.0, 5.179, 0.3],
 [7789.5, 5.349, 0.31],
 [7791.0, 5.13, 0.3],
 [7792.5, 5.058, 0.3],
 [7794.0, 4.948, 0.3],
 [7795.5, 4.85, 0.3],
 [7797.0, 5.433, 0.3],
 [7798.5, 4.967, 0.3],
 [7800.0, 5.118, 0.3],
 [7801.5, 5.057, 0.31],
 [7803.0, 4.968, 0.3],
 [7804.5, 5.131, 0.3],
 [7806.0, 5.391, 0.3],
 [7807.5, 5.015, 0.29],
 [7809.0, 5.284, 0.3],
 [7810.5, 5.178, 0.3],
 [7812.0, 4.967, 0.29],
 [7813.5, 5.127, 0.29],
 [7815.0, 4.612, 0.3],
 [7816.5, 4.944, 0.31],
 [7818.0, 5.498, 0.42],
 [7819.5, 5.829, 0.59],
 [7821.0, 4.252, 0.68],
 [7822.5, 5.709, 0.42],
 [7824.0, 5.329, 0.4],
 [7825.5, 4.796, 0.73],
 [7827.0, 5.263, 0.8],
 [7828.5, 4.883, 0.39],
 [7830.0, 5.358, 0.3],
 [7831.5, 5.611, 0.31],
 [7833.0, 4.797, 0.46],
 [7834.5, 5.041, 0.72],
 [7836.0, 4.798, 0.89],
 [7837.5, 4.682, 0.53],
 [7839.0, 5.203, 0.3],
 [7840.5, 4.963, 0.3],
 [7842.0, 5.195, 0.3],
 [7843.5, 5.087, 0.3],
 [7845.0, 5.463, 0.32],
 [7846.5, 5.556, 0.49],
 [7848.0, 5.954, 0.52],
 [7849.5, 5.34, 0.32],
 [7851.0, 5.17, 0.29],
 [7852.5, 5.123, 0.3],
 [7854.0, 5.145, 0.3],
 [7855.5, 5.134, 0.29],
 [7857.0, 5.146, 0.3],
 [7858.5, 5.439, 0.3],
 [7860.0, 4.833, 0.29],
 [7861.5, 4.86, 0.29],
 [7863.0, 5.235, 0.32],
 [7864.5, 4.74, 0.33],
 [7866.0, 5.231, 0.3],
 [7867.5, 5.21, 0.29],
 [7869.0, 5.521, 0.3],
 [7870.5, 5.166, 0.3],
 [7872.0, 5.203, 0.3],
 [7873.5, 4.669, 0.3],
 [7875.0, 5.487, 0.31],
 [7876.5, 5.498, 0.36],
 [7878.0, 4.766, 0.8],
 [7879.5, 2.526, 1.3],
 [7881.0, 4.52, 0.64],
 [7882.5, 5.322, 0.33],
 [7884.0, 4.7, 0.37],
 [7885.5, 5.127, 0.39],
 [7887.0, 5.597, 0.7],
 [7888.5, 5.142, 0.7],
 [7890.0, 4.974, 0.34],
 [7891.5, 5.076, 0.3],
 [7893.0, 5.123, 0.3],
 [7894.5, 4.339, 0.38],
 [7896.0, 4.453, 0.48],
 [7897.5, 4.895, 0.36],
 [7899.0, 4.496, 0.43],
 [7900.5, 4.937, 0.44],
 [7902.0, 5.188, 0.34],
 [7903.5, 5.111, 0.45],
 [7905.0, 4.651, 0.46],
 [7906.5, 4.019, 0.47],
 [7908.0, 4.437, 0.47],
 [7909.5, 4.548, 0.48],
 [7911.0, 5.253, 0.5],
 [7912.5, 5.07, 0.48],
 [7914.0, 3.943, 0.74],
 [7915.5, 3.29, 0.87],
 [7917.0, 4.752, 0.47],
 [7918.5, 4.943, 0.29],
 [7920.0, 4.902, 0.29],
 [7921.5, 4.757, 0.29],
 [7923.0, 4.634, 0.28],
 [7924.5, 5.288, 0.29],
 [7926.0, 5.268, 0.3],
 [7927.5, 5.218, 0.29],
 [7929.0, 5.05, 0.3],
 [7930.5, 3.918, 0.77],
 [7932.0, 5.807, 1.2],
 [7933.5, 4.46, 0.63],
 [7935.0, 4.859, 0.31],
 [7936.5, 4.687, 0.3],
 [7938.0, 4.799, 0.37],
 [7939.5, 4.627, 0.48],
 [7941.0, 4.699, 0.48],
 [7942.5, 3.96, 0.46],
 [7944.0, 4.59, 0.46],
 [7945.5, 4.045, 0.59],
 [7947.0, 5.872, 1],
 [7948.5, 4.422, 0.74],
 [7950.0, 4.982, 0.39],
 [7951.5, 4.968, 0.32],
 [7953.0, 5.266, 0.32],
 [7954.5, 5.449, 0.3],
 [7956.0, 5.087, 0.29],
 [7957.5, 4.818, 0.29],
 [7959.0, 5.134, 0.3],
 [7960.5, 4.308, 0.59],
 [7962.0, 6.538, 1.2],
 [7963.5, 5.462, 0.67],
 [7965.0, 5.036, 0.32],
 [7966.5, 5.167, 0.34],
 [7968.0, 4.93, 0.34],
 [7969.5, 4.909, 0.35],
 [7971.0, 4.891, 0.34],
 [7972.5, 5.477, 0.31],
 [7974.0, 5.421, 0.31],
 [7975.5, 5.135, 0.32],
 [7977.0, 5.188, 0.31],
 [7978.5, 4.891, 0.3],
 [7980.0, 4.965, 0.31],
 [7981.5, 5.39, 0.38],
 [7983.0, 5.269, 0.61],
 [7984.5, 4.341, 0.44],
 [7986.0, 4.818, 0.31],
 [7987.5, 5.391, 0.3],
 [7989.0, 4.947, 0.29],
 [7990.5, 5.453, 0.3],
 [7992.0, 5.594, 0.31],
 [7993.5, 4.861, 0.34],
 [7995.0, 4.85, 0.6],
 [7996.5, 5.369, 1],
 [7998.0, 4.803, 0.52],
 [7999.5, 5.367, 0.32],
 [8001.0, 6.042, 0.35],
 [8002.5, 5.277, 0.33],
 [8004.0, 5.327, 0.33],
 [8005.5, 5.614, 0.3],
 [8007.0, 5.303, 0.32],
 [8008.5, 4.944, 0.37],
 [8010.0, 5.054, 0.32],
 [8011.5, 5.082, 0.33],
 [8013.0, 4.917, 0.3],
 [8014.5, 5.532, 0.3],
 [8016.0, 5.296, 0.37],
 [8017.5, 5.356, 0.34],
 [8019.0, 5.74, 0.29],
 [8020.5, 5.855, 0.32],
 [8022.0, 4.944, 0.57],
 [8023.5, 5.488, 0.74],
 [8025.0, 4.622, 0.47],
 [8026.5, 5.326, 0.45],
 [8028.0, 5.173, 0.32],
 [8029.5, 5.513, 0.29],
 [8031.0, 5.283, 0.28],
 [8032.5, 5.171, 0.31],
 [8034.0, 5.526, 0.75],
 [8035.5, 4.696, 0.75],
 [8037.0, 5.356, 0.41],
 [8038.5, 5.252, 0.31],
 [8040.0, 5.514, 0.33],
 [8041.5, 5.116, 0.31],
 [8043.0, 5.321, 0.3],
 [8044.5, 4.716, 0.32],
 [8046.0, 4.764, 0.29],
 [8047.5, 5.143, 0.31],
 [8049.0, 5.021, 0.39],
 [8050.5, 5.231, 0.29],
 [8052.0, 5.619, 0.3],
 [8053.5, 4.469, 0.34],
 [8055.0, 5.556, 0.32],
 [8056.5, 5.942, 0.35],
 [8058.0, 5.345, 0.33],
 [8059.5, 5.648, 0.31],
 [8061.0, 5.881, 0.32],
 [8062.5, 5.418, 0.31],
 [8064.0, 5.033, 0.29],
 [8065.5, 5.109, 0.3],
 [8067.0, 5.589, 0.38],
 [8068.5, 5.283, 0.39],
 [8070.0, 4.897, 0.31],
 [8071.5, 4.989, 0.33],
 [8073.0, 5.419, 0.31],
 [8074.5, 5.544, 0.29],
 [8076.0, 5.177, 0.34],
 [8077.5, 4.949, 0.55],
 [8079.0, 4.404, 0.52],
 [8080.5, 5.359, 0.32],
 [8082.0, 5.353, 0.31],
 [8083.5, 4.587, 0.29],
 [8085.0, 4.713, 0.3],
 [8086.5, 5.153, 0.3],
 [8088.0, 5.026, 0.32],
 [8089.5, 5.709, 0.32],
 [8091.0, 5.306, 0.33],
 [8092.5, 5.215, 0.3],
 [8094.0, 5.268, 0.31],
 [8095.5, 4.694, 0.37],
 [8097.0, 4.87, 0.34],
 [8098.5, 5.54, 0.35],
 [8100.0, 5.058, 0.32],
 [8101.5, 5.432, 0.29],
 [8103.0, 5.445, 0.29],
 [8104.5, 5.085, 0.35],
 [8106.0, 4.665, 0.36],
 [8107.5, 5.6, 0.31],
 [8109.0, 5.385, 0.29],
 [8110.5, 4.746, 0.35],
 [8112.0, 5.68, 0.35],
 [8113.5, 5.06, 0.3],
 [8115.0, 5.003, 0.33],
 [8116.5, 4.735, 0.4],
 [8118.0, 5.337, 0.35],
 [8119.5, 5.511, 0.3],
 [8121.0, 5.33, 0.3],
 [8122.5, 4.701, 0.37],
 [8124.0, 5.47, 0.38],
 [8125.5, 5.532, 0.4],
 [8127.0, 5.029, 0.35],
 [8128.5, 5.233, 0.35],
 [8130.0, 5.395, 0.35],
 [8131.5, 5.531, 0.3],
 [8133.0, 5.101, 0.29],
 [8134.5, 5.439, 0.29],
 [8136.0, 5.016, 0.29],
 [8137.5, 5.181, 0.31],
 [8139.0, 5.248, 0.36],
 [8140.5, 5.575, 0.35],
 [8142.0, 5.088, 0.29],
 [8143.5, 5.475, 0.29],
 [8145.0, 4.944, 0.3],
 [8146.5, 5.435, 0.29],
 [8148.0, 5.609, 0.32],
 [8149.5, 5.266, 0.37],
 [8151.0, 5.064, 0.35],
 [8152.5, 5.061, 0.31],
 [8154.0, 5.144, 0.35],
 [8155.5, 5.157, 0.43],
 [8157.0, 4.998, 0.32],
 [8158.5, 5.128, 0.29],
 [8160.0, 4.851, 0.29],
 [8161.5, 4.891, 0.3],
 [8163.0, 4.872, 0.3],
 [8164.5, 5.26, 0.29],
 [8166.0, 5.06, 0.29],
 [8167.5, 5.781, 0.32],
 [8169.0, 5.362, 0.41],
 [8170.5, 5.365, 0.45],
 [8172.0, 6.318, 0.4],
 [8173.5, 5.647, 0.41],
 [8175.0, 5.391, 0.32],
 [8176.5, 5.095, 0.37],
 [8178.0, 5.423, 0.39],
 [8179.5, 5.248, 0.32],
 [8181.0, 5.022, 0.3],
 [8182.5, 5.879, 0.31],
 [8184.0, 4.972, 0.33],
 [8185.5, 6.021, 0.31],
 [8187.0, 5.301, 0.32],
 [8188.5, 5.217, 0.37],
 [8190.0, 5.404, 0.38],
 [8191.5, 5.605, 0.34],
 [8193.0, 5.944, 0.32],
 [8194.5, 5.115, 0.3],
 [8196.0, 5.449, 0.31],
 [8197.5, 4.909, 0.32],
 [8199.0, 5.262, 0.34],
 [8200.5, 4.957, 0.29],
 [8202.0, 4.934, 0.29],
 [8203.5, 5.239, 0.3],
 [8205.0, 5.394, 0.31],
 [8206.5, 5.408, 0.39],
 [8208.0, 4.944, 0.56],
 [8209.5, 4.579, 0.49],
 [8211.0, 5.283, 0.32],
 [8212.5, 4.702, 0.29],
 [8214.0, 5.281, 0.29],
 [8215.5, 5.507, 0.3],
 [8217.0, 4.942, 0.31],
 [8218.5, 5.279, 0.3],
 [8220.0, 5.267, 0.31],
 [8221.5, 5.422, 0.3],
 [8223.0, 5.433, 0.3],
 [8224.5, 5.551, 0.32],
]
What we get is 1.18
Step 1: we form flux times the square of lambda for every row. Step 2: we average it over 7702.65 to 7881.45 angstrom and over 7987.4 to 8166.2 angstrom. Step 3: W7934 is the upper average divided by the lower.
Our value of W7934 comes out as 1.1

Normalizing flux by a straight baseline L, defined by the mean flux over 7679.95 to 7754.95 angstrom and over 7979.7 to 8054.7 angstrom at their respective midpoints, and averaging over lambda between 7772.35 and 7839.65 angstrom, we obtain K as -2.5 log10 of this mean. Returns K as -0.01 mag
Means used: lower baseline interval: 4.98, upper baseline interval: 5.2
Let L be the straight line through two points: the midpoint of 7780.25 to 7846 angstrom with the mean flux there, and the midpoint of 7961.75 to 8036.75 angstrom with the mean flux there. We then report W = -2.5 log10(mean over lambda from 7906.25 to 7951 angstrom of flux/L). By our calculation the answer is 0.10 mag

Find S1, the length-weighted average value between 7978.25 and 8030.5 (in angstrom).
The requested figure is 5.22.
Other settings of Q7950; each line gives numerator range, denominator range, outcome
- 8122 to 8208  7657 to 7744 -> 1.20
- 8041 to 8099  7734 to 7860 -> 1.08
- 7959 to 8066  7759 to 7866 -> 1.07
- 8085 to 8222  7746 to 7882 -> 1.12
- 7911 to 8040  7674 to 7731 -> 1.10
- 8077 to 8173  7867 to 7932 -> 1.14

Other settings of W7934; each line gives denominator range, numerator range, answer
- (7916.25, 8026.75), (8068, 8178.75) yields 1.07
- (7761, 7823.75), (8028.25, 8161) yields 1.10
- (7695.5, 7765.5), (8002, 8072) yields 1.14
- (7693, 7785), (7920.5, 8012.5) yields 1.07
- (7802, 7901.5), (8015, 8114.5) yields 1.09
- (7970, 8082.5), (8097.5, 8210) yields 1.04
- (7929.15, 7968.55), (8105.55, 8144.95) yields 1.11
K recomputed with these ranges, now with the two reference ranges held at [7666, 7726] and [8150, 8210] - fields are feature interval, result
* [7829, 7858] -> -0.03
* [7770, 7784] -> -0.04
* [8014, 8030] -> -0.04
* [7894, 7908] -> 0.09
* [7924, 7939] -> 0.04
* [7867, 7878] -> -0.03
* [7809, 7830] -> -0.02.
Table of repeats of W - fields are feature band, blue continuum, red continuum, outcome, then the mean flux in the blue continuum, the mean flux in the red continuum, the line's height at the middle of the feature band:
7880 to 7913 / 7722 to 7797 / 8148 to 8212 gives 0.06 mag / 5.06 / 5.27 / 5.13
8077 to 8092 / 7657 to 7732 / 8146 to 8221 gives 0.03 mag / 4.92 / 5.26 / 5.19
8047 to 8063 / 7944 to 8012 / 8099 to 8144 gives -0.04 mag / 5.14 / 5.24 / 5.19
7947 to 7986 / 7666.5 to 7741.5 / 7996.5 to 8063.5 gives 0.03 mag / 4.98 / 5.29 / 5.23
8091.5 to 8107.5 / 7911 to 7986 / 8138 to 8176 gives 0.01 mag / 4.92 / 5.28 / 5.18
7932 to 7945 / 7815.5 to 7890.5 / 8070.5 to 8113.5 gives 0.11 mag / 5.1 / 5.15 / 5.12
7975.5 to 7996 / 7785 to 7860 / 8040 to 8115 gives 0.02 mag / 5.14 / 5.2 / 5.18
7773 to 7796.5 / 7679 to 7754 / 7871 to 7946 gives -0.04 mag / 4.98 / 4.76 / 4.9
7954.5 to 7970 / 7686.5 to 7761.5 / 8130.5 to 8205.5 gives 0.00 mag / 4.97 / 5.29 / 5.14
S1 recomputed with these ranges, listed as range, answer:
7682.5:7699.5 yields 5.05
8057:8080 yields 5.25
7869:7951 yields 4.79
